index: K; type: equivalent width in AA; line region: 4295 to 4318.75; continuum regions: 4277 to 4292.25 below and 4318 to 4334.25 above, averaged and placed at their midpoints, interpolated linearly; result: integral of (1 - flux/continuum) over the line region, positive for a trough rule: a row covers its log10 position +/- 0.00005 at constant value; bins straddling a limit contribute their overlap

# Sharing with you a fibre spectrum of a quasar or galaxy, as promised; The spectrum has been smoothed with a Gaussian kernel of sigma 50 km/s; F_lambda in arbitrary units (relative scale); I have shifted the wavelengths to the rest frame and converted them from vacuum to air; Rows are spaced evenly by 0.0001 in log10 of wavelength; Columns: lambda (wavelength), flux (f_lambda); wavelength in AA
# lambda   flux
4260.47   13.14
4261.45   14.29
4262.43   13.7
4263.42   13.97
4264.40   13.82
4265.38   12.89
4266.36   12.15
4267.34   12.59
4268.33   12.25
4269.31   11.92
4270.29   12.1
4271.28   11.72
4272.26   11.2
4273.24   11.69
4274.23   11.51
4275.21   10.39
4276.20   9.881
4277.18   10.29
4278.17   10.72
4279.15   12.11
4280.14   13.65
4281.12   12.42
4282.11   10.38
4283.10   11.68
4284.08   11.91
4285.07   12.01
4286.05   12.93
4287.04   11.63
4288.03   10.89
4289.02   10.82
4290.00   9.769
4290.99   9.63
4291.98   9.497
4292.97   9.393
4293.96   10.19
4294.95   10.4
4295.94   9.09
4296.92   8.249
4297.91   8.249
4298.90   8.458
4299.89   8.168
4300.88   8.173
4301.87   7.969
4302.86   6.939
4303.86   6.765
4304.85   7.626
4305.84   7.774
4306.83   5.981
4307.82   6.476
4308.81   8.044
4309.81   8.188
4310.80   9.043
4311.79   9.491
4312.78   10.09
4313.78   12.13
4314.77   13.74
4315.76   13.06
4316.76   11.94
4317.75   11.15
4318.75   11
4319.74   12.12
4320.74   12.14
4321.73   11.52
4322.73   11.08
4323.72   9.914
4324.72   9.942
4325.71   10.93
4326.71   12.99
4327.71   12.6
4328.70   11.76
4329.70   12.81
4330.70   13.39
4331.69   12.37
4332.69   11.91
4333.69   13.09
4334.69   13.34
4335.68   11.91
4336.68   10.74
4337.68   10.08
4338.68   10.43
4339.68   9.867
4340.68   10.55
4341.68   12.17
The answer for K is 5.2 AA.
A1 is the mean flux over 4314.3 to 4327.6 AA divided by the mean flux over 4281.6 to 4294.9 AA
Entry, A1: 1.08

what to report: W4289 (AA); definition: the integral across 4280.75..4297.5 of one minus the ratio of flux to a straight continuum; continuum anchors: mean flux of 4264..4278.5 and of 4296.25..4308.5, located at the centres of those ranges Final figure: -2.26 AA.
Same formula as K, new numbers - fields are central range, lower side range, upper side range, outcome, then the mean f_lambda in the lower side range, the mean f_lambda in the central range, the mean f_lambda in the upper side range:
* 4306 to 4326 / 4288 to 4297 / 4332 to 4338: 1.2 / 9.81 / 10.4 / 11.9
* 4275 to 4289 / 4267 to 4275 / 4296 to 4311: -1.5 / 11.8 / 11.5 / 7.76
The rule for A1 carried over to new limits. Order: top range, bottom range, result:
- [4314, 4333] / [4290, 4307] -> 1.41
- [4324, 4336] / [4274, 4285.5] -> 1.07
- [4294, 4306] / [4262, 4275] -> 0.67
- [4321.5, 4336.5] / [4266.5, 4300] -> 1.10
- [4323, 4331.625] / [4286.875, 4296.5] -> 1.17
